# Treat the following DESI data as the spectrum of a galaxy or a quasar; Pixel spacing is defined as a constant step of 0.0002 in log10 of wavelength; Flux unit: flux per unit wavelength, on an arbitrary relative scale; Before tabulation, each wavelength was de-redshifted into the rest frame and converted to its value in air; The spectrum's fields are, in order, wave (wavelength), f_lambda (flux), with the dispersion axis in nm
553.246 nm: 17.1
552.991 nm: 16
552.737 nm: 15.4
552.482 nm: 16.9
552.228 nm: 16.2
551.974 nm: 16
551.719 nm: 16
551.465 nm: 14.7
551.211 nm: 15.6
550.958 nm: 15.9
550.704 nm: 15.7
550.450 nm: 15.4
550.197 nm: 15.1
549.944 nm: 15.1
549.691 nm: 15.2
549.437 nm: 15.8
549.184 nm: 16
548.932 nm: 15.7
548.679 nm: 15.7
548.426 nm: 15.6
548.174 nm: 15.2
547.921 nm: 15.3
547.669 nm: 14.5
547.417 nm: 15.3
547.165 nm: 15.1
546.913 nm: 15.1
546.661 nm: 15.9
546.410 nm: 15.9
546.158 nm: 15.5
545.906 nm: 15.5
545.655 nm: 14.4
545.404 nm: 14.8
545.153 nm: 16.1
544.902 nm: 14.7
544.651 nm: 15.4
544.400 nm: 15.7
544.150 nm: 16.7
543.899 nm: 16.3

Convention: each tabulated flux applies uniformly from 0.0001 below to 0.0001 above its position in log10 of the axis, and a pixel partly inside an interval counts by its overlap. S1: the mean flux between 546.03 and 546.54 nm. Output 15.7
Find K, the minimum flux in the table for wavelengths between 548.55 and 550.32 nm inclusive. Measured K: 15.1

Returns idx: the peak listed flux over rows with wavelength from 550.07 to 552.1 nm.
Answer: 16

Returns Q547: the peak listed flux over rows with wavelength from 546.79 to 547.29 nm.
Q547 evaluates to 15.1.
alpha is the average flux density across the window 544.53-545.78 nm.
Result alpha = 15.1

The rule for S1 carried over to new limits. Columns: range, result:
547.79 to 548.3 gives 15.2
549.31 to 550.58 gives 15.3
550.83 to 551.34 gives 15.8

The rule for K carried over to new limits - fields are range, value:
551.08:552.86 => 14.7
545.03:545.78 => 14.4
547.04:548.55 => 14.5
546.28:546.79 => 15.9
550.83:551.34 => 15.6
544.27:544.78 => 15.4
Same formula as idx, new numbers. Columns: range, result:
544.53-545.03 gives 15.4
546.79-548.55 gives 15.6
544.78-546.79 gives 16.1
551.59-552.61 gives 16.9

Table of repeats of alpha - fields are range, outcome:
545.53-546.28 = 15.1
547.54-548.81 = 15.3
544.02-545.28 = 15.7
